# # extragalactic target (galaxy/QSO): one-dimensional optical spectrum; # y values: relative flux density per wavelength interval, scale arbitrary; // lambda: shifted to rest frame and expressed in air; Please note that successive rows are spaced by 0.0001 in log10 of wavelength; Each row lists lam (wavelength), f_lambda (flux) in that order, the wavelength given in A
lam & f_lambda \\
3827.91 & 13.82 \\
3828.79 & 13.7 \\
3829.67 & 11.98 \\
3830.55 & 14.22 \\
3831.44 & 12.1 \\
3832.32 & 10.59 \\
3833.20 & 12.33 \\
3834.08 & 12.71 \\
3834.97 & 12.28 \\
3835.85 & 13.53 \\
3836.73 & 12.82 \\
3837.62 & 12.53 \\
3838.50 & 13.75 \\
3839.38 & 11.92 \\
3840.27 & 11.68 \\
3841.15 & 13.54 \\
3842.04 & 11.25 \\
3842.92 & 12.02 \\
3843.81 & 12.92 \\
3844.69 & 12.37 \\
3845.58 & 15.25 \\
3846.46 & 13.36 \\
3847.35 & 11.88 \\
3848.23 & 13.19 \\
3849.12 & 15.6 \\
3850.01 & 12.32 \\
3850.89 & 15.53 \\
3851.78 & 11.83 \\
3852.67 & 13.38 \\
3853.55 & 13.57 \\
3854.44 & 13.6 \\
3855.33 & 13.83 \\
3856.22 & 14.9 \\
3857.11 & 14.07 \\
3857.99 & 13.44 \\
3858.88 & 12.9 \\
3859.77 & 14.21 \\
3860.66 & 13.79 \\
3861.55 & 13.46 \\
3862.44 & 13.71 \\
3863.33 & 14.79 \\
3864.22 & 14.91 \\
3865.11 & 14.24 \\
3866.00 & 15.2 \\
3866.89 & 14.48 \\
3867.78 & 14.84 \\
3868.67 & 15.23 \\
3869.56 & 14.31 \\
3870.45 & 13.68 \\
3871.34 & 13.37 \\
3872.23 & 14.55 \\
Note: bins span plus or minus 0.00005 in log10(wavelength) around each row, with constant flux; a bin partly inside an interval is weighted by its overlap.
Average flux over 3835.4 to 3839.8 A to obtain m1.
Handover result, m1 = 12.9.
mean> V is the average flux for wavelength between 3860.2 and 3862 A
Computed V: 13.6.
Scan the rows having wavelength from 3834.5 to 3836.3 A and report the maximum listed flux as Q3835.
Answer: 13.53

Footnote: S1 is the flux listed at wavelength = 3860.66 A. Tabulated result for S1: 13.79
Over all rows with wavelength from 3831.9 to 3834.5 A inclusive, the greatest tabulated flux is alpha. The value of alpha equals 12.71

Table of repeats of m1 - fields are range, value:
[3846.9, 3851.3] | 13.7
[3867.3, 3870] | 14.8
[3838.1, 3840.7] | 12.4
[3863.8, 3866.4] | 14.8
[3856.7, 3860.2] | 13.7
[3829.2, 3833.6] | 12.3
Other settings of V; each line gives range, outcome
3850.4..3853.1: 13.6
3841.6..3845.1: 12.2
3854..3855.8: 13.7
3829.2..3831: 13.1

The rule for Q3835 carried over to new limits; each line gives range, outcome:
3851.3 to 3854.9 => 13.6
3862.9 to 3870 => 15.23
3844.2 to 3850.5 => 15.6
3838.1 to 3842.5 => 13.75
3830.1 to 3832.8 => 14.22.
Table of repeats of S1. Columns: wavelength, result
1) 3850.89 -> 15.53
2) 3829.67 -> 11.98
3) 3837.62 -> 12.53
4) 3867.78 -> 14.84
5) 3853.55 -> 13.57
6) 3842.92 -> 12.02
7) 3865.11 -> 14.24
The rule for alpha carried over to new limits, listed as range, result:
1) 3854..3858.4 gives 14.9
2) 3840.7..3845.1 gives 13.54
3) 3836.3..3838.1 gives 12.82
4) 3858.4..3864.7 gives 14.91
